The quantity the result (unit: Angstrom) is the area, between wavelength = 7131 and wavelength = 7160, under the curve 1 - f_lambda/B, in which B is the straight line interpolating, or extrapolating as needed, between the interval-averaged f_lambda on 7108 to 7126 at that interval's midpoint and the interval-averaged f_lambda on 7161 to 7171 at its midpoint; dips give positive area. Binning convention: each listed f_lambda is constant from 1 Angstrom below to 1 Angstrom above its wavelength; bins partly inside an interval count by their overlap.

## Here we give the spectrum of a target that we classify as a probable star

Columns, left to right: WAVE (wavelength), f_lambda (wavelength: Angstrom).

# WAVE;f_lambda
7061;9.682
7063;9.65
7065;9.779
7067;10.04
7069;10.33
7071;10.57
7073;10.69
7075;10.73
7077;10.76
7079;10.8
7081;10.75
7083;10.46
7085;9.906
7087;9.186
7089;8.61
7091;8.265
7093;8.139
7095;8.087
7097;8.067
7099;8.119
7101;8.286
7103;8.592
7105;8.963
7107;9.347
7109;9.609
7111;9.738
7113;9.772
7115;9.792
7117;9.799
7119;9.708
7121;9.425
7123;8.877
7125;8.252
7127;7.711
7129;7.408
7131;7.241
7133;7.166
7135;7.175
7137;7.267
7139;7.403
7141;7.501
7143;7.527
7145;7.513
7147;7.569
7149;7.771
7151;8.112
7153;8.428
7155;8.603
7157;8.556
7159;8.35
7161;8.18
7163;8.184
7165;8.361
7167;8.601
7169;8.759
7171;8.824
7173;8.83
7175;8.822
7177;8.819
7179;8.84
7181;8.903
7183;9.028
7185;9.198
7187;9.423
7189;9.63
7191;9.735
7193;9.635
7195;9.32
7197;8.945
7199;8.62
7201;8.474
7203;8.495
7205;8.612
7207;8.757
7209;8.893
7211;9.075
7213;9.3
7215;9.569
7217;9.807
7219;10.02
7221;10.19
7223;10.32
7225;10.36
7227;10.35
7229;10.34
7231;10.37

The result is 3.6 Angstrom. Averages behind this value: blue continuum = 9.44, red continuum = 8.48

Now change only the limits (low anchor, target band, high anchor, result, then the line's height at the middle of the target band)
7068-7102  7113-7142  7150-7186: 2.6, 9.06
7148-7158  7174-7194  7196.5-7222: -1.0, 8.76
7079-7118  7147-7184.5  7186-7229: 3.2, 9.33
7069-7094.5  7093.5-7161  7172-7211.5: 8.3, 9.52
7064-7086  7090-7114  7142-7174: 2.4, 9.73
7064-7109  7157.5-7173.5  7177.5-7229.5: 1.5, 9.4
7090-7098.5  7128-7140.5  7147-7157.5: 1.4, 8.19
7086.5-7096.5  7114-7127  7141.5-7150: -2.0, 7.97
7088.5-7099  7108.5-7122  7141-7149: -3.0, 7.93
